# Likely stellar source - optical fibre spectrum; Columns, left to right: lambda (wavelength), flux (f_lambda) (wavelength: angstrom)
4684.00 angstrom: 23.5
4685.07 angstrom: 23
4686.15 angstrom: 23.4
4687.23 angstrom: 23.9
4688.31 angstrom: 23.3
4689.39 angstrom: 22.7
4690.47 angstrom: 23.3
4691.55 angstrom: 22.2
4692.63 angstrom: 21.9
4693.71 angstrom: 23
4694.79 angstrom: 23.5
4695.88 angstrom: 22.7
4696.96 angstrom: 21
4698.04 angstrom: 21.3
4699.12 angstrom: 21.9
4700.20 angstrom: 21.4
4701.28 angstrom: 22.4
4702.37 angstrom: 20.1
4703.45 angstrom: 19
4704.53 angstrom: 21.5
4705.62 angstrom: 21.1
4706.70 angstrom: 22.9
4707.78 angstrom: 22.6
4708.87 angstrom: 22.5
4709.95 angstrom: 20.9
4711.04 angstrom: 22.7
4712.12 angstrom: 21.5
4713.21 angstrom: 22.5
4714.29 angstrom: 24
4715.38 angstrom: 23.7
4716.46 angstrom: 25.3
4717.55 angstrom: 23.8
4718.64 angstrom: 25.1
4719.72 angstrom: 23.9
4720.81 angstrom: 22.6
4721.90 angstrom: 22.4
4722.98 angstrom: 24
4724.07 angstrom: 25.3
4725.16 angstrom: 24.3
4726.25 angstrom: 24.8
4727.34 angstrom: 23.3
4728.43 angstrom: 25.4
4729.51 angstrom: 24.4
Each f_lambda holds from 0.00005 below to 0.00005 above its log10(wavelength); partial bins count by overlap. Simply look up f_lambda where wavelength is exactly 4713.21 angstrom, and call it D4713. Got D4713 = 22.5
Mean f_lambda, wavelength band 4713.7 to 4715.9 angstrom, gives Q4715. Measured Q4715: 23.8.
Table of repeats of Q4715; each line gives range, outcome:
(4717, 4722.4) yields 23.5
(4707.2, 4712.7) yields 22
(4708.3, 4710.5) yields 21.6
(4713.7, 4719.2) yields 24.4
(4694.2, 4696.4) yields 23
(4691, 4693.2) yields 22.1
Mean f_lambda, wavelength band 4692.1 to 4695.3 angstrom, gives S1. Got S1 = 22.8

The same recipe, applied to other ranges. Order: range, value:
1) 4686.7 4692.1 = 23.1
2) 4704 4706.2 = 21.3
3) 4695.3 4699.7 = 21.7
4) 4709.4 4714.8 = 22.3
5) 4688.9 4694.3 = 22.6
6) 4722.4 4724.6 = 24.7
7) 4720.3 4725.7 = 23.7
